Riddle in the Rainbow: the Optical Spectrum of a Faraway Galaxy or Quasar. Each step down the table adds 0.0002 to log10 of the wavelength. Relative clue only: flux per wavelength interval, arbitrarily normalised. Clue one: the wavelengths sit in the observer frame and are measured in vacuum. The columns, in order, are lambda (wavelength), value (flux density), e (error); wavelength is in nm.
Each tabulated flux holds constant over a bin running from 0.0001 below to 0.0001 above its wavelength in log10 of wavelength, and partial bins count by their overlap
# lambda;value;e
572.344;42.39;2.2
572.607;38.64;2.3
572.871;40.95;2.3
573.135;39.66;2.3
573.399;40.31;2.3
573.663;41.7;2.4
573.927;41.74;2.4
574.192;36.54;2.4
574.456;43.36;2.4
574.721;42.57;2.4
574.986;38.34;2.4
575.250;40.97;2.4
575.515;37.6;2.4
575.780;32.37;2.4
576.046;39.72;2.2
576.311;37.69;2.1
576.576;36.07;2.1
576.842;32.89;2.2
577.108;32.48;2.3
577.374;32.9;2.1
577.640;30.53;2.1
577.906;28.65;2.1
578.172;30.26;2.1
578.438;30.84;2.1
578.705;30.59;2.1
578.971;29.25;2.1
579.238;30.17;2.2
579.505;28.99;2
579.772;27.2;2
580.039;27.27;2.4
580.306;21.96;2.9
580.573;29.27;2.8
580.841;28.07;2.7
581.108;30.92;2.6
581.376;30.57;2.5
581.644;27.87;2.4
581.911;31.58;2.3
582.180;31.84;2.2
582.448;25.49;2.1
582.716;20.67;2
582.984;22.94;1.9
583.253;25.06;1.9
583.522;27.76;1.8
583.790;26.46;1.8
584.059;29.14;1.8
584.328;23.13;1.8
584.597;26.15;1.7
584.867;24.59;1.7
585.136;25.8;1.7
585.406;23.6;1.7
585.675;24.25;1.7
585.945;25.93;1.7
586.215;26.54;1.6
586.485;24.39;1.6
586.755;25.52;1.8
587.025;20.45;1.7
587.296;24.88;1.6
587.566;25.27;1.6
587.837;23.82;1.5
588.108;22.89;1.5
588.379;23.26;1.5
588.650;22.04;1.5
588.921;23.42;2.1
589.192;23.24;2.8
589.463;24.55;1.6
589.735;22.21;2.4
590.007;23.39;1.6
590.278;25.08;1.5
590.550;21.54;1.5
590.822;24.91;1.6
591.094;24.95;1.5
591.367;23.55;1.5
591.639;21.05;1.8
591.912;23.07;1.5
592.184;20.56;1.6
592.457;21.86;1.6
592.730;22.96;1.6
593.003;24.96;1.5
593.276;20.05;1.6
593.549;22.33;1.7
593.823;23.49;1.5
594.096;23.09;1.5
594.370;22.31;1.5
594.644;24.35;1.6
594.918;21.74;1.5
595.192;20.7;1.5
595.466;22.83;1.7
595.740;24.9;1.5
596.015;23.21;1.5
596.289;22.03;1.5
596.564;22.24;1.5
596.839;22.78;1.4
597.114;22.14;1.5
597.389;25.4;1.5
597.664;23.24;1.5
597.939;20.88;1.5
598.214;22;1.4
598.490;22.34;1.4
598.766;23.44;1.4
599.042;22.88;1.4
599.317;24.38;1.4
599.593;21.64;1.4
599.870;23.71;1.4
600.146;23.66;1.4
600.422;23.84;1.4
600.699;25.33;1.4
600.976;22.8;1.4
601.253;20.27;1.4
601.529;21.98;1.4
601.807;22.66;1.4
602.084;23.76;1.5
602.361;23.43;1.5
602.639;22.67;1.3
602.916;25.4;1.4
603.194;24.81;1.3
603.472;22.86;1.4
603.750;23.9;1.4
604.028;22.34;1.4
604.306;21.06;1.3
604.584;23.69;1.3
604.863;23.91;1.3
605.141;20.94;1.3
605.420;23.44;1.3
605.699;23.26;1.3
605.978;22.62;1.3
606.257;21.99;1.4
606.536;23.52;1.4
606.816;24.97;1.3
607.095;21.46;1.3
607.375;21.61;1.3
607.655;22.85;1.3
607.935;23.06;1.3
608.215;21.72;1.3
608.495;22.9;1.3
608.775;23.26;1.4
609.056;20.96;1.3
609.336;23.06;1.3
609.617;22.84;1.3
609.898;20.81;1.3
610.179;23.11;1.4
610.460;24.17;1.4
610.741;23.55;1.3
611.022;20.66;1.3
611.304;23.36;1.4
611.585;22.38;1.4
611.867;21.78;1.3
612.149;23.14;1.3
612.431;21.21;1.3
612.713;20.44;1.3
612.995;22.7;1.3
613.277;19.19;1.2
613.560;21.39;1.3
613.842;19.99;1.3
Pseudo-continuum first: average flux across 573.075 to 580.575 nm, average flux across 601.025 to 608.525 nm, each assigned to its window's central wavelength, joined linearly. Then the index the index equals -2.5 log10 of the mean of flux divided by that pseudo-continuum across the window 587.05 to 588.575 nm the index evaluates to 0.248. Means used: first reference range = 34.2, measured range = 23.7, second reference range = 22.9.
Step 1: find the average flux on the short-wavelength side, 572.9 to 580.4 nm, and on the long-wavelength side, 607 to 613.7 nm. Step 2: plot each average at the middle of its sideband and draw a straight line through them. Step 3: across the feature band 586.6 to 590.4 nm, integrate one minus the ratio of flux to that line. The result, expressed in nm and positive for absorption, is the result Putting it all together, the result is 0.83 nm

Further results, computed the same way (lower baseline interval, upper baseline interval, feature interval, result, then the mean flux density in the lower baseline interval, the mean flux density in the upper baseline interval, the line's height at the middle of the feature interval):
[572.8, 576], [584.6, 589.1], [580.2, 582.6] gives 0.18 nm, 39.6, 24.2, 31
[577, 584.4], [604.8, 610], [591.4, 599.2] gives 0.79 nm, 28.3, 22.6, 25.2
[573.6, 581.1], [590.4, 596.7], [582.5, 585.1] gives 0.36 nm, 33.4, 22.7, 29.2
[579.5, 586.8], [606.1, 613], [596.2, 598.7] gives 0.18 nm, 26.5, 22.5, 24.3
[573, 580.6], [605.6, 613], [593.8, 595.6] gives 0.34 nm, 34.3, 22.5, 27.8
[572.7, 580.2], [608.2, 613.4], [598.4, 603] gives 0.49 nm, 35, 22.2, 26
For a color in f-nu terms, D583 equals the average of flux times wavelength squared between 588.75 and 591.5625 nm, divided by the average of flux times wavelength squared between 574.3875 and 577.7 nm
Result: 0.68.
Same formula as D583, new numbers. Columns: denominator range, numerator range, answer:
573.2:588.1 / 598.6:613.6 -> 0.83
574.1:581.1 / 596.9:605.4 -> 0.76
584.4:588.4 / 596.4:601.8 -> 0.97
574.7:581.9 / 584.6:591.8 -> 0.78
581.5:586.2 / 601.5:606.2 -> 0.95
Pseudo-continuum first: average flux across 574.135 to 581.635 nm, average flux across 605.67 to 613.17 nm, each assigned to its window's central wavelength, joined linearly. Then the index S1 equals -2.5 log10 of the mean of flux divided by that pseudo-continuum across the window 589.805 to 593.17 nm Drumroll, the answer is 0.218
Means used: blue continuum 32.7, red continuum 22.5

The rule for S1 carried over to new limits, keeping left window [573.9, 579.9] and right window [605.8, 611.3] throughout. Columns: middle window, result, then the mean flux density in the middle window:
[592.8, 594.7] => 0.22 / 22.9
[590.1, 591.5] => 0.21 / 24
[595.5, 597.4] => 0.17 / 23.1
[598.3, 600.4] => 0.13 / 23.2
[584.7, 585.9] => 0.25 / 24.7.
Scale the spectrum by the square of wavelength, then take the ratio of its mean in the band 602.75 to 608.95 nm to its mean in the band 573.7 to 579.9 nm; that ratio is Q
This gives 0.73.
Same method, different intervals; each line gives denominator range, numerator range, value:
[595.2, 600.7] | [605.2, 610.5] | 1.02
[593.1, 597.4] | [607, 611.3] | 1.04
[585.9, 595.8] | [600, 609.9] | 1.03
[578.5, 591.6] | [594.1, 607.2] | 0.94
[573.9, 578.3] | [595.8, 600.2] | 0.69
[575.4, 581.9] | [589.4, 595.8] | 0.78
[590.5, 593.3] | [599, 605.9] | 1.05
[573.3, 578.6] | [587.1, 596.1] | 0.67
